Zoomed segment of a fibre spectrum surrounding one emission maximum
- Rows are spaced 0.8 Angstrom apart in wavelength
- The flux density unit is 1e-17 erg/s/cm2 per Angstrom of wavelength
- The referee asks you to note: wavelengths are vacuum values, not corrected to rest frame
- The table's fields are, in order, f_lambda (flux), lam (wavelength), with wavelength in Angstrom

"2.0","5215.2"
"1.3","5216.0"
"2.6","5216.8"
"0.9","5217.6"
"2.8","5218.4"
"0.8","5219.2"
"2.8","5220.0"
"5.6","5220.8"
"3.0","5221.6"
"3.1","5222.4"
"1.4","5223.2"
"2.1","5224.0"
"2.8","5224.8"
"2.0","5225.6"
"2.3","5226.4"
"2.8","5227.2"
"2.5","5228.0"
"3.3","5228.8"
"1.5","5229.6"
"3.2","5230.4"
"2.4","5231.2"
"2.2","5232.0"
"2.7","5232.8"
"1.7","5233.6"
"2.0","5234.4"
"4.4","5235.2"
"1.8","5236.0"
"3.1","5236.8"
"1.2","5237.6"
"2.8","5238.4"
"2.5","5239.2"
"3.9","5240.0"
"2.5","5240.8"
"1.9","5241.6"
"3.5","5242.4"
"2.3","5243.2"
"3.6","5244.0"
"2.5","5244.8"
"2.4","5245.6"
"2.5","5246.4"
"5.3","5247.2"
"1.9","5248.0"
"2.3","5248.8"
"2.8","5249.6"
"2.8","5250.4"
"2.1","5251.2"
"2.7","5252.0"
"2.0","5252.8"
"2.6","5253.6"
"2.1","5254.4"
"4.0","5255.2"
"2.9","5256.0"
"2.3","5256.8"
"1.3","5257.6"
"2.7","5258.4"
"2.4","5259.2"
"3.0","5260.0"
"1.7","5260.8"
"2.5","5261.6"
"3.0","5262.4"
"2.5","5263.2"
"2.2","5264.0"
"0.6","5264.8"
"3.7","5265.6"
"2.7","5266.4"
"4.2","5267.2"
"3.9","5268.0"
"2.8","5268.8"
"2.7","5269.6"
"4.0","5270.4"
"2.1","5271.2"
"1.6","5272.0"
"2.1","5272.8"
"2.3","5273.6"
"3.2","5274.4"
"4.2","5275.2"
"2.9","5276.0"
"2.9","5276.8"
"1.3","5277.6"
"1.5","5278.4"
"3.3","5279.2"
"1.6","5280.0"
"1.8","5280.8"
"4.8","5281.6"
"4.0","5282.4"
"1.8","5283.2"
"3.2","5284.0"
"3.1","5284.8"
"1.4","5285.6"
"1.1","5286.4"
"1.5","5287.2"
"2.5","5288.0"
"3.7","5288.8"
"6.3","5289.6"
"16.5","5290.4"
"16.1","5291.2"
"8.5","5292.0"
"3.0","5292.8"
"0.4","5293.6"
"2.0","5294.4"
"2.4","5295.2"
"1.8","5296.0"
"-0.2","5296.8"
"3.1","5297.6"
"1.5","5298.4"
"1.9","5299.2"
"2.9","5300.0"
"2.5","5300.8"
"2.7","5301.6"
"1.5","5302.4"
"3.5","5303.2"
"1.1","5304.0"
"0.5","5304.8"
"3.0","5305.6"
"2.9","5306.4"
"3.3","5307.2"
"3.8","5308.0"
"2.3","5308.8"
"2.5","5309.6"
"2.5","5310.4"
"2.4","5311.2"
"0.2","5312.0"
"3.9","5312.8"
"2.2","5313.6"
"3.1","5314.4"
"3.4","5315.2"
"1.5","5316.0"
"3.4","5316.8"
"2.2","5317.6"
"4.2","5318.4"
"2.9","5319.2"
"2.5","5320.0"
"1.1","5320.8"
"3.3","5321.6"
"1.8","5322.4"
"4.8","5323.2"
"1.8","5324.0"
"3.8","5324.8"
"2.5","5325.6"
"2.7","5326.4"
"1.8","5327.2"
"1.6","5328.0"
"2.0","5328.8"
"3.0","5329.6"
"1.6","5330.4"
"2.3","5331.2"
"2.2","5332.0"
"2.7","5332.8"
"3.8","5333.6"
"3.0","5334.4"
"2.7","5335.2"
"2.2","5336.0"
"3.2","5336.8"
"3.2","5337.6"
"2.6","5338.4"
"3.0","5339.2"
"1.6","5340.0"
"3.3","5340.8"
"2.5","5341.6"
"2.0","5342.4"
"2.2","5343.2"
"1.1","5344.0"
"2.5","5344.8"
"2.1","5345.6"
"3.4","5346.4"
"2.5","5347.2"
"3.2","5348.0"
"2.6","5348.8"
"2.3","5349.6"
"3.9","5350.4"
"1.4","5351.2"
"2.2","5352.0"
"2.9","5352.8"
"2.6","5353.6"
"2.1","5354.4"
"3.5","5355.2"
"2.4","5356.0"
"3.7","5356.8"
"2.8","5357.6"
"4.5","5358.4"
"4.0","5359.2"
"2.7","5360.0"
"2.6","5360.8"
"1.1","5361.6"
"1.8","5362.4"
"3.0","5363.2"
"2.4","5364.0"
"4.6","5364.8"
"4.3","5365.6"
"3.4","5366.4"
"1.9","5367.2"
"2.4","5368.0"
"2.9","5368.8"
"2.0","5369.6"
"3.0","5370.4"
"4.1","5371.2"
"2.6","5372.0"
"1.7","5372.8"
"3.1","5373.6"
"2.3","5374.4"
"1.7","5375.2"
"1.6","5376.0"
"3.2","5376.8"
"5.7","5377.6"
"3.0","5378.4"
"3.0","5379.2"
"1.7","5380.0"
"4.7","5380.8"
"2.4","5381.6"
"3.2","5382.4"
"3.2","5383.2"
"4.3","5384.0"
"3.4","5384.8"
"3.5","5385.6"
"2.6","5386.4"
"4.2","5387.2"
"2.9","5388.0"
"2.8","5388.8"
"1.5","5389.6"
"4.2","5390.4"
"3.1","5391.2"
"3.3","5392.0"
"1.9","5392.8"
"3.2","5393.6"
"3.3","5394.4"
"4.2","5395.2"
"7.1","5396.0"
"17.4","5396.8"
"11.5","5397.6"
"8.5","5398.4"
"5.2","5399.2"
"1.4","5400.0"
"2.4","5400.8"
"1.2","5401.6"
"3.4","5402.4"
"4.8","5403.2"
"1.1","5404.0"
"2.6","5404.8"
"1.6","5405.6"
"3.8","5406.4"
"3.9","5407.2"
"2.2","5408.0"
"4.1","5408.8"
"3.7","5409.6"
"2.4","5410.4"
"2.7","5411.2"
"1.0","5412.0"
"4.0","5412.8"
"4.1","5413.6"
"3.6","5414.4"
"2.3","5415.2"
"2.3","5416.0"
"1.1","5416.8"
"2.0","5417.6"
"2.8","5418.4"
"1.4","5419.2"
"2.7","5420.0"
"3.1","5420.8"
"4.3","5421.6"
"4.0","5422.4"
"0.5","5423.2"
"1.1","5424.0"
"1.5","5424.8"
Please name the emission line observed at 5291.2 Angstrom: H-beta 4861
